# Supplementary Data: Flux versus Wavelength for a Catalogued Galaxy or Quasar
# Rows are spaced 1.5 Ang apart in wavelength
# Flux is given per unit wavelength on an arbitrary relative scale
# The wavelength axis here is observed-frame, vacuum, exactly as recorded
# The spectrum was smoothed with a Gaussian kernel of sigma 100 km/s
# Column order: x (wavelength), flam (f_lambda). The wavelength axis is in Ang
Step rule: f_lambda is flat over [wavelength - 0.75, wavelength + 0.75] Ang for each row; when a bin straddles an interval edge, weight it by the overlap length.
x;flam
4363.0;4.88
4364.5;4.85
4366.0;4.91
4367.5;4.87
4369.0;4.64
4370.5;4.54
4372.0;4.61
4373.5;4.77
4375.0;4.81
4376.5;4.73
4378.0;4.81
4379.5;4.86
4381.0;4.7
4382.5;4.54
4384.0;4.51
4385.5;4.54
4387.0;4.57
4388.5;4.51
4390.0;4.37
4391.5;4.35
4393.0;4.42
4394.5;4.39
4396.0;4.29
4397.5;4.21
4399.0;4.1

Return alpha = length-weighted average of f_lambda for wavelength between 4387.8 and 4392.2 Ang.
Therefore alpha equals 4.41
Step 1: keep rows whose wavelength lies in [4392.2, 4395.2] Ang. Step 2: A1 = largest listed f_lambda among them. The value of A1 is 4.42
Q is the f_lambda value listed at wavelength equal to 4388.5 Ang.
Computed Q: 4.51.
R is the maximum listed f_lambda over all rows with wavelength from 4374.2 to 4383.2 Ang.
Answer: 4.86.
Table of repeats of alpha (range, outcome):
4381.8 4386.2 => 4.53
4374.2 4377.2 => 4.77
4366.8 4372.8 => 4.66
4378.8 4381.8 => 4.77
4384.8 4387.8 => 4.55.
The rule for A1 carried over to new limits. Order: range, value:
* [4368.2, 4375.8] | 4.81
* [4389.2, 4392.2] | 4.37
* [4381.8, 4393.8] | 4.57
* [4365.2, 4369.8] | 4.91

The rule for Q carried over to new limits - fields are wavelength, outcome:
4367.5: 4.87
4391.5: 4.35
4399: 4.1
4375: 4.81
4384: 4.51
